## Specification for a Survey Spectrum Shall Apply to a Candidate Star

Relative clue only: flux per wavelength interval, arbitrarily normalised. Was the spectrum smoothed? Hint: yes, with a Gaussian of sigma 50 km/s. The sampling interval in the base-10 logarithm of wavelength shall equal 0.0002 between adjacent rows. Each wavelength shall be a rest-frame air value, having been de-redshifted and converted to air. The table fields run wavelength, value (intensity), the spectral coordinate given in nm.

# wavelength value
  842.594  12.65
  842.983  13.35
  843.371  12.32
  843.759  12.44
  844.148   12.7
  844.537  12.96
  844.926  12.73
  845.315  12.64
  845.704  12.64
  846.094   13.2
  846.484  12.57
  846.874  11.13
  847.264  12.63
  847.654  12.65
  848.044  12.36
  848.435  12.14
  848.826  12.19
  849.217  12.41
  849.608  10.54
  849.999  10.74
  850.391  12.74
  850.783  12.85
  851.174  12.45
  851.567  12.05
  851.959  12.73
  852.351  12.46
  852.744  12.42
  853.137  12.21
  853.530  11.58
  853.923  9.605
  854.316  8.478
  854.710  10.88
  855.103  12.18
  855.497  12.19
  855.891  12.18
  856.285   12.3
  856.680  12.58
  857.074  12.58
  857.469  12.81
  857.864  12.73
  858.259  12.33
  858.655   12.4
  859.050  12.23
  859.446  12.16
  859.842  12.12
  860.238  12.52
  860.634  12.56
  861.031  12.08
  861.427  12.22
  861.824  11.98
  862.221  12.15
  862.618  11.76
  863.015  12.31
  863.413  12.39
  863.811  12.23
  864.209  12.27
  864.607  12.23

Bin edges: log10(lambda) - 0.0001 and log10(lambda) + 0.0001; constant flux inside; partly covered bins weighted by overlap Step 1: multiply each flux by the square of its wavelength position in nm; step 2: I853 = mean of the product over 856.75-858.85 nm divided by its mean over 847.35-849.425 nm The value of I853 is 1.04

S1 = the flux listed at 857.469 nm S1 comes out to 12.81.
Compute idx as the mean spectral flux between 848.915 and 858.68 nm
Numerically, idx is 11.9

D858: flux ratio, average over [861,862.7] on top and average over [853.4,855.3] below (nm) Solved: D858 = 1.15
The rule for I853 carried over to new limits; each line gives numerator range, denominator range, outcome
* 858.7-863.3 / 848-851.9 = 1.04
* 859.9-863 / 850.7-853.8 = 1.02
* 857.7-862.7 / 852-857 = 1.07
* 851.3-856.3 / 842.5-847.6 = 0.94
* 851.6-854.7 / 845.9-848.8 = 0.93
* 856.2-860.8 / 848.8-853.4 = 1.04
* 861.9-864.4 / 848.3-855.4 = 1.07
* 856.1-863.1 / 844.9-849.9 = 1.04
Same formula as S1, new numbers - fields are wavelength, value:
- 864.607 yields 12.23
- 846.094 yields 13.2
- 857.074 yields 12.58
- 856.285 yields 12.3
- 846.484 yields 12.57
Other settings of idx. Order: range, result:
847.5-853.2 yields 12.2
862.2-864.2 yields 12.2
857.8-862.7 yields 12.2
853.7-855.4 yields 10.4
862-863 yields 12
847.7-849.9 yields 11.9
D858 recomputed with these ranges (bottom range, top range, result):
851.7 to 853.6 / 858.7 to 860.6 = 1.00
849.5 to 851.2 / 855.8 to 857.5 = 1.05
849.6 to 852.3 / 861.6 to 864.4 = 1.00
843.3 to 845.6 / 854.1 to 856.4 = 0.90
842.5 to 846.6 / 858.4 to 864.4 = 0.96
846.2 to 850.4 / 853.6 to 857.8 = 0.97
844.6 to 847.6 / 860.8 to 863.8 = 0.97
